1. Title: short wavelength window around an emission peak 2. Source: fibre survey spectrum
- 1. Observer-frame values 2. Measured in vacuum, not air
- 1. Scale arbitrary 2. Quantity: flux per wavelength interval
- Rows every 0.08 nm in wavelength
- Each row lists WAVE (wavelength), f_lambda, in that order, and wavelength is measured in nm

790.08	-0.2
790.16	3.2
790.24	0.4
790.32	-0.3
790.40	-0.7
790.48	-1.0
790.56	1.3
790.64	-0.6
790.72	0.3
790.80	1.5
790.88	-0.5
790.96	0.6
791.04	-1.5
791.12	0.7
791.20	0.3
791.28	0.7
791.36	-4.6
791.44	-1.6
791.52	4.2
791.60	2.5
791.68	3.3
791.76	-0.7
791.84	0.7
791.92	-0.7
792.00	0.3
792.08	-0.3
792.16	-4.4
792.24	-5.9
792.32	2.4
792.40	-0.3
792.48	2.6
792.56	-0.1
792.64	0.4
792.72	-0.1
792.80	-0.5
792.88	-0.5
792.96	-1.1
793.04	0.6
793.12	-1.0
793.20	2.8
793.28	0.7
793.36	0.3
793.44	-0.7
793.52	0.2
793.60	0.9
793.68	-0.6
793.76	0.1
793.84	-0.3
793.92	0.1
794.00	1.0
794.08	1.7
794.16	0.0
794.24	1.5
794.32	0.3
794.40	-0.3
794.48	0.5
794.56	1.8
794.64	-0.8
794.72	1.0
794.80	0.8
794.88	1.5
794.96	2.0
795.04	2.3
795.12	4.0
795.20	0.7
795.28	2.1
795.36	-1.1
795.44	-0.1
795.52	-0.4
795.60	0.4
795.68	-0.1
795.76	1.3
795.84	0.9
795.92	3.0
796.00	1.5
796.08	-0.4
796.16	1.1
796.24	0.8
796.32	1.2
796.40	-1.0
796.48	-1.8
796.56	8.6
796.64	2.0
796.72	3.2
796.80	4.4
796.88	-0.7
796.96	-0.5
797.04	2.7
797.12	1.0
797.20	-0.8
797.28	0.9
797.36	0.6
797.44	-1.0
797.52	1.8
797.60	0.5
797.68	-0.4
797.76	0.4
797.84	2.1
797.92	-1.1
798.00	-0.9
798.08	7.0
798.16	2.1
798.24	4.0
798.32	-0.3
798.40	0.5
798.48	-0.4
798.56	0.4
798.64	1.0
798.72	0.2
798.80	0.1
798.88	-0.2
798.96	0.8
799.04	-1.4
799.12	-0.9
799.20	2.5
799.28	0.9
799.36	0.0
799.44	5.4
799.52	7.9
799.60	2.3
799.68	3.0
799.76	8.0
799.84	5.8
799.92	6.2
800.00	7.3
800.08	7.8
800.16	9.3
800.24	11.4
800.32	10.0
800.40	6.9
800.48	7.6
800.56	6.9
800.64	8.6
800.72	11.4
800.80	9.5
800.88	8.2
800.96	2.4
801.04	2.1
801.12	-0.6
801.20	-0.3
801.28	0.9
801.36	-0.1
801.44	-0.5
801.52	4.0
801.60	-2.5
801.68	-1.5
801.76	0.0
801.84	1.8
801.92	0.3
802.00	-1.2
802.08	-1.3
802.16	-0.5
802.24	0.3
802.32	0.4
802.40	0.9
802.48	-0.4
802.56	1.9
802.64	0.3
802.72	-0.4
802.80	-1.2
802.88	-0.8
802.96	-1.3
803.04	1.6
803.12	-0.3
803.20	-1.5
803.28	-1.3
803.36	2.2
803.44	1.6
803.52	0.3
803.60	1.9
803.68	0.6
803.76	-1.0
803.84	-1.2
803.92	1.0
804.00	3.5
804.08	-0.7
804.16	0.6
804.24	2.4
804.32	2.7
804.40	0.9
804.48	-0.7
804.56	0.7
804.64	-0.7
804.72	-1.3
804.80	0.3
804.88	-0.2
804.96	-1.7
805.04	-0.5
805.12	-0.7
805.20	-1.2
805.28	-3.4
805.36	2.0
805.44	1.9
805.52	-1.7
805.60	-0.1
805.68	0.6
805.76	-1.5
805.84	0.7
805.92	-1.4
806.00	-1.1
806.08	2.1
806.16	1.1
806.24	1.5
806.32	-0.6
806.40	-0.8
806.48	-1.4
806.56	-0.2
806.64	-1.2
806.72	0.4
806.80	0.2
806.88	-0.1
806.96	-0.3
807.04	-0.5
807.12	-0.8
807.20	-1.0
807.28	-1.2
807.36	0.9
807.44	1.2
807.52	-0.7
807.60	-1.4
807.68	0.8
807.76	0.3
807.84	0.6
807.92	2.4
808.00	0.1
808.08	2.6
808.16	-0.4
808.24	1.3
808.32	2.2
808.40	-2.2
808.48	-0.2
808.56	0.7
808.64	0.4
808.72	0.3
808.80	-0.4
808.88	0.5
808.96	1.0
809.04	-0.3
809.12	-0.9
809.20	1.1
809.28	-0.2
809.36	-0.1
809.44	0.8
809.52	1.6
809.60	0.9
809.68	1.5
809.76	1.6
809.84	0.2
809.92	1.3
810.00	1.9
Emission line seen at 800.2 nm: [O II]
